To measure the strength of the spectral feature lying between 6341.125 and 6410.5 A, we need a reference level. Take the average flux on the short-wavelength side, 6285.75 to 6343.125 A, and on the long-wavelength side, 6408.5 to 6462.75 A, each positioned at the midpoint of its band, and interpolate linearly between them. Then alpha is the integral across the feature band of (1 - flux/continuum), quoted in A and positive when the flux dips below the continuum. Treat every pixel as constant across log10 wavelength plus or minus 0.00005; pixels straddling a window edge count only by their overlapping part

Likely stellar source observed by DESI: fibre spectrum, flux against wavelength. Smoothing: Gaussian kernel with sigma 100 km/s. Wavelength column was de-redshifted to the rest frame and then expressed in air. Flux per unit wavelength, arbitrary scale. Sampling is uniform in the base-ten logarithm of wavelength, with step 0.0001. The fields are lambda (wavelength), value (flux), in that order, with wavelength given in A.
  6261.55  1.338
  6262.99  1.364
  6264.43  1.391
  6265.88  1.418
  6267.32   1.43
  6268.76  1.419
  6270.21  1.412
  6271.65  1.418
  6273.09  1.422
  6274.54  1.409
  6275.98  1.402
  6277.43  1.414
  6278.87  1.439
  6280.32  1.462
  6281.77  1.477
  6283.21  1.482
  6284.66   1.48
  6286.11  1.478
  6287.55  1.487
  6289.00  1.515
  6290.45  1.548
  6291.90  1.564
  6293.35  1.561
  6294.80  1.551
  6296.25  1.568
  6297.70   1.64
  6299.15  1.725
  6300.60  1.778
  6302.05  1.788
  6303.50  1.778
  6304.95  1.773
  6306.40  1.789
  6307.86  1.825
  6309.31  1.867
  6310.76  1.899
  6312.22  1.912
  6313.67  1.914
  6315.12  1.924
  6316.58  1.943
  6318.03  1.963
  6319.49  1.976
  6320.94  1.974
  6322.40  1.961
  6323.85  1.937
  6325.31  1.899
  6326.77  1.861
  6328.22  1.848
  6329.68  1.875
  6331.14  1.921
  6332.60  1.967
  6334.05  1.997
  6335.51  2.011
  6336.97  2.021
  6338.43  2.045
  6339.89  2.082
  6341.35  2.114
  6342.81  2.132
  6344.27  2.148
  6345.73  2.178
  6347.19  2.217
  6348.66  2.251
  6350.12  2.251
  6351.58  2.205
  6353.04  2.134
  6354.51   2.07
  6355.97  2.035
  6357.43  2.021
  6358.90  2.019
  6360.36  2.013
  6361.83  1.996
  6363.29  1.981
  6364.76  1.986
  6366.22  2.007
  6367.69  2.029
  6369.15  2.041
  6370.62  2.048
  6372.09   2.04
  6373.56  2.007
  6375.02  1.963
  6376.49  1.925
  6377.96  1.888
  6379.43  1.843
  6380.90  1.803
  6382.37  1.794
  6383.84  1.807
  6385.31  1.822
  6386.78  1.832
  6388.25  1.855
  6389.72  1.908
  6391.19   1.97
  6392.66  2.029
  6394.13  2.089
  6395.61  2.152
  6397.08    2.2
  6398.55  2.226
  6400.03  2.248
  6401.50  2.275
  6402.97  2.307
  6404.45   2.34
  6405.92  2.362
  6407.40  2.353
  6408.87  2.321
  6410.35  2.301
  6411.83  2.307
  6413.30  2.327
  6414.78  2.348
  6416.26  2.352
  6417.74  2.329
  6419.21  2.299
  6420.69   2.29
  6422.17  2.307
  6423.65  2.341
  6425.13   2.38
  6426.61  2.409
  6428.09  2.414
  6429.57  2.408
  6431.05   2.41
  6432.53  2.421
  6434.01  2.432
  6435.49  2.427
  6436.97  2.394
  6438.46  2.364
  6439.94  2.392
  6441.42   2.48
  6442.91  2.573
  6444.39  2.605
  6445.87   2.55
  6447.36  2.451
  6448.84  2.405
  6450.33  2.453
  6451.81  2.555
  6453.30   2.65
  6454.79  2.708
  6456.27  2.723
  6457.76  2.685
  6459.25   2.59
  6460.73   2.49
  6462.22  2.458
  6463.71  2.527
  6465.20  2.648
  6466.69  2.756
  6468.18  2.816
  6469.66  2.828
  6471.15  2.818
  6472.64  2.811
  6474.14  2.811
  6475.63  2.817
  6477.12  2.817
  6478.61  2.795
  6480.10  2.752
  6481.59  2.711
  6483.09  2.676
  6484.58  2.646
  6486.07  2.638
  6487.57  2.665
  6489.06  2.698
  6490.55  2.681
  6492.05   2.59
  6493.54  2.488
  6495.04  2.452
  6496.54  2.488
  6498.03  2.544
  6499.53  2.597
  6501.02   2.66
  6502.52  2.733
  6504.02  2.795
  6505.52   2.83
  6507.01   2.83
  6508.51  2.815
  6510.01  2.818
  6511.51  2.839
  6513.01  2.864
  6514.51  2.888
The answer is 2.2 A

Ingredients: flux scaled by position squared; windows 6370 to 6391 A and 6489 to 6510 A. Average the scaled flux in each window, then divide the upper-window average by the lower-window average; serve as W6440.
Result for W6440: 1.5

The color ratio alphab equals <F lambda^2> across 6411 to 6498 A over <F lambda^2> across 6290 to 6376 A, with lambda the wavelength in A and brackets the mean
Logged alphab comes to 1.36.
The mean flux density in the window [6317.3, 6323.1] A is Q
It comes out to 1.97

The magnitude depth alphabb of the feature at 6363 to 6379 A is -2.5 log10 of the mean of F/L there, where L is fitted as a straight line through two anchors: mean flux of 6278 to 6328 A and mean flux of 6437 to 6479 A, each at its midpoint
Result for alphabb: 0.07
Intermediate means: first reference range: 1.73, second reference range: 2.62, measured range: 1.99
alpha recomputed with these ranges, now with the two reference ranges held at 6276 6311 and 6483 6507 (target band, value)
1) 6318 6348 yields -3.2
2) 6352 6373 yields -0.7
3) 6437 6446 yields -0.4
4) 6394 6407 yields -0.6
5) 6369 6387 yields 1.2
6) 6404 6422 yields -0.8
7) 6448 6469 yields -1.3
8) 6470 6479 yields -1.0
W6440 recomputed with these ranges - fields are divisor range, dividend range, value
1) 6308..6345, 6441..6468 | 1.37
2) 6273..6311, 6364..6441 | 1.41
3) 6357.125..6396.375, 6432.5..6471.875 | 1.34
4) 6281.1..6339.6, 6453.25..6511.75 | 1.59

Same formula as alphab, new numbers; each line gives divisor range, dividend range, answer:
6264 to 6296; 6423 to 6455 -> 1.77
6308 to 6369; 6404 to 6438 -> 1.20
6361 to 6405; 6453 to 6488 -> 1.38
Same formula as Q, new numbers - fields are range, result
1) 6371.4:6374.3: 2.03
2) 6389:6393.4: 1.97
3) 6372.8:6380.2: 1.92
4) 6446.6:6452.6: 2.47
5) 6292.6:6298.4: 1.58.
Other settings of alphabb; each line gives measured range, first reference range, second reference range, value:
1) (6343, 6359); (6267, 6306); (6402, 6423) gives -0.109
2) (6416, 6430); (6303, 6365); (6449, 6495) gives 0.035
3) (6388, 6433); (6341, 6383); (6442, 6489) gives 0.028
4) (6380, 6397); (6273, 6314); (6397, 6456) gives 0.133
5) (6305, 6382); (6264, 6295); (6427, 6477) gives -0.071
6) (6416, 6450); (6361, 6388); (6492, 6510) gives -0.066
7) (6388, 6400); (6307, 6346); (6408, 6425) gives 0.081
